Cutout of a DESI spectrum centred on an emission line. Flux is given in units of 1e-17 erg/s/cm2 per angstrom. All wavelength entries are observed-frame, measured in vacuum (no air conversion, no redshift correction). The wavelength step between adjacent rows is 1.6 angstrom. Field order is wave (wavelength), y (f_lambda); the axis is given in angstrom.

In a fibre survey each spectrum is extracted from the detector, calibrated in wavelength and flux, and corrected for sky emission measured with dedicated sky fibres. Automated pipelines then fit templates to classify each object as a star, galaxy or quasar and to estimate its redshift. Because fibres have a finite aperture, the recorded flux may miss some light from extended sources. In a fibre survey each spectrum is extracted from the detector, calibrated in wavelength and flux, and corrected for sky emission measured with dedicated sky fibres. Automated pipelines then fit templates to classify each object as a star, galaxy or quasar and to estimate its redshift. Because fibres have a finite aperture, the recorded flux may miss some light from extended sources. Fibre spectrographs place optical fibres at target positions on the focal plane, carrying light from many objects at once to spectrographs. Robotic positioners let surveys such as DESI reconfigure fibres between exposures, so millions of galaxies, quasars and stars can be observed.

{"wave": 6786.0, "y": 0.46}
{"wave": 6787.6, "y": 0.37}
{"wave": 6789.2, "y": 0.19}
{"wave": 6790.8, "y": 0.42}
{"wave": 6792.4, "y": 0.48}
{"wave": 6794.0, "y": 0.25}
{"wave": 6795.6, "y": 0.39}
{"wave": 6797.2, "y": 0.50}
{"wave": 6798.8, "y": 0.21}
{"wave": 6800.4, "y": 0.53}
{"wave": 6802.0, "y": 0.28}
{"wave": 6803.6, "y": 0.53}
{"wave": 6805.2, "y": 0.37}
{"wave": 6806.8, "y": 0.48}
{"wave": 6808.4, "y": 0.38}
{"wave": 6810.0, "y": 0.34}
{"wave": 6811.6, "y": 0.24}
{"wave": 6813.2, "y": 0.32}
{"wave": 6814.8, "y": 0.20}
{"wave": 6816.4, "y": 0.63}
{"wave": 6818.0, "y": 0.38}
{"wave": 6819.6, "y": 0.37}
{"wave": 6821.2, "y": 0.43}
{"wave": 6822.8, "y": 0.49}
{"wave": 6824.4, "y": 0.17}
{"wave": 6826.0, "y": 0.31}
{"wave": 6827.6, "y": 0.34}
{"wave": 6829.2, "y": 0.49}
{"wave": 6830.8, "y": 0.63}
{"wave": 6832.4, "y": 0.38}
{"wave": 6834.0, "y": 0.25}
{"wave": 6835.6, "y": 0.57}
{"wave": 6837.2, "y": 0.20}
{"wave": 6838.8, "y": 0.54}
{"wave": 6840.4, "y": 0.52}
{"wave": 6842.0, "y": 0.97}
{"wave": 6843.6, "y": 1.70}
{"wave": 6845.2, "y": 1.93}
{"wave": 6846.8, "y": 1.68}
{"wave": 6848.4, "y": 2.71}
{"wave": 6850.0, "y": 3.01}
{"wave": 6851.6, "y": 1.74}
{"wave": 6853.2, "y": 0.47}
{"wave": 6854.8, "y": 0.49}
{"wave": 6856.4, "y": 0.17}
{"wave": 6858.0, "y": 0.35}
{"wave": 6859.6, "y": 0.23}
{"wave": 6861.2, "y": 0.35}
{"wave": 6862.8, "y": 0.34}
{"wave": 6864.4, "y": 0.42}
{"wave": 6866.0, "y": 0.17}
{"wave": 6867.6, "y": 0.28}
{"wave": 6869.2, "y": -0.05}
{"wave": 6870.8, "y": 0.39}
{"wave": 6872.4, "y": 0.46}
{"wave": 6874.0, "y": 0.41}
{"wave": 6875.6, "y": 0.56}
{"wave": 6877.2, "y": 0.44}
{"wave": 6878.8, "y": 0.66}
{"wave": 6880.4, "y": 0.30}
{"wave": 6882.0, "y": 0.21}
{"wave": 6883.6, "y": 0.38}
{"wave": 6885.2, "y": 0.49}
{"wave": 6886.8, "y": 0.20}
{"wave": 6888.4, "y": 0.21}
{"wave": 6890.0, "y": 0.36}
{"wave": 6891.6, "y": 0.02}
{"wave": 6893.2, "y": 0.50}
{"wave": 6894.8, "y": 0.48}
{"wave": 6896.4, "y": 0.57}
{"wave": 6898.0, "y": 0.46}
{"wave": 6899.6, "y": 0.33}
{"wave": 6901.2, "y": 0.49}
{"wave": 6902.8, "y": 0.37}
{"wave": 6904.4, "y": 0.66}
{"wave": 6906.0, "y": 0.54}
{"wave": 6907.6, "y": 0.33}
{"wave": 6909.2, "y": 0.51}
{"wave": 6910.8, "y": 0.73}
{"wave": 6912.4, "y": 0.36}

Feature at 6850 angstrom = [O II]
